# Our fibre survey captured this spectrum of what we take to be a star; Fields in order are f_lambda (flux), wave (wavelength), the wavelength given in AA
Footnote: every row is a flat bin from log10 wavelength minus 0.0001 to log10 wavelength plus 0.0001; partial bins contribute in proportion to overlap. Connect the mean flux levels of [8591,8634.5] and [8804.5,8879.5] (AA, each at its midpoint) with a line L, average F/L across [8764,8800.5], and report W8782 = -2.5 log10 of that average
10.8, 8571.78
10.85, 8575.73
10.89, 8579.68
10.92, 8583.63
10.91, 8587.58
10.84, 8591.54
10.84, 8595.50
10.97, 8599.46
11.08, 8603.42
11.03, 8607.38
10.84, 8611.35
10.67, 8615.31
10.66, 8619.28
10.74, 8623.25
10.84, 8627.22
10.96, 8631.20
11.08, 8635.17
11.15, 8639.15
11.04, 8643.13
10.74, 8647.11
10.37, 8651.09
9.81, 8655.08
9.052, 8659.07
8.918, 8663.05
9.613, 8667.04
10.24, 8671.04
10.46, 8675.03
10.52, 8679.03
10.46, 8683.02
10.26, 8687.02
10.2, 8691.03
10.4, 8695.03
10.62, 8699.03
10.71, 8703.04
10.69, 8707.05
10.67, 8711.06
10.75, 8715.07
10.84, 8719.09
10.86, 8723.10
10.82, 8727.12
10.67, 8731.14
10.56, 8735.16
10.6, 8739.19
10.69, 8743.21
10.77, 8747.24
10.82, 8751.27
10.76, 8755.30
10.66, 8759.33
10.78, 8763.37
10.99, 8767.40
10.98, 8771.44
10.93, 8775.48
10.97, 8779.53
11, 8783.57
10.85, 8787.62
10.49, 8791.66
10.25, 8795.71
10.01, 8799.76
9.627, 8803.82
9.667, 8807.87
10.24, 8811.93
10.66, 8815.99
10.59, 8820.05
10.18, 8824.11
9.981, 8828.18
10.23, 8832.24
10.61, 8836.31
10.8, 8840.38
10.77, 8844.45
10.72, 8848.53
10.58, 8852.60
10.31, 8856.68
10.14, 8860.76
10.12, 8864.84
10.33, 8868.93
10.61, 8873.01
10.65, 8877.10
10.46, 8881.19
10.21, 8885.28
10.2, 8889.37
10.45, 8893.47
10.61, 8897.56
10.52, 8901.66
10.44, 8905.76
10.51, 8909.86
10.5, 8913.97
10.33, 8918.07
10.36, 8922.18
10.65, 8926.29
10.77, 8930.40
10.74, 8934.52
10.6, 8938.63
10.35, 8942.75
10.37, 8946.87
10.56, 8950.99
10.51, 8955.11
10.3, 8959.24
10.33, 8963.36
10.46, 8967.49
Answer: -0.024 mag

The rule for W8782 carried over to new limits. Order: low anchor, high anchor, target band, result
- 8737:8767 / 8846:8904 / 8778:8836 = 0.027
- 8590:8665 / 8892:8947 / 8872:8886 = 0.004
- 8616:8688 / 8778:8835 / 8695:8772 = -0.038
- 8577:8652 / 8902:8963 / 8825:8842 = 0.024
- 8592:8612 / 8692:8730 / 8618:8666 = 0.044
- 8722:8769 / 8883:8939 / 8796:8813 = 0.079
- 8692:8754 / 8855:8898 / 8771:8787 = -0.038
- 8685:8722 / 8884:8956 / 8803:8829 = 0.038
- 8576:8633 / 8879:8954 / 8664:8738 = 0.026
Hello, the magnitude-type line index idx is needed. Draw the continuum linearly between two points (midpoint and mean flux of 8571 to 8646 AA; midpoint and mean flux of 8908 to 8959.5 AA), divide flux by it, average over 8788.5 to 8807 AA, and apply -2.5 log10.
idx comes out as 0.06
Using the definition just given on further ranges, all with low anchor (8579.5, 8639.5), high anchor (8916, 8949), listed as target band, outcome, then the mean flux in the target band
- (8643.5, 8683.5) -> 0.082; 10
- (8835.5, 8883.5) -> 0.011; 10.5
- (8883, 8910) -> 0.015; 10.4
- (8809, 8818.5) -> 0.029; 10.4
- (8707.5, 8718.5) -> 0.005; 10.7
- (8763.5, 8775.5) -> -0.024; 10.9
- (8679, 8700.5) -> 0.041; 10.4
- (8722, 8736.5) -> 0.003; 10.7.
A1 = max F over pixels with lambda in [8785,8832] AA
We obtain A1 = 10.85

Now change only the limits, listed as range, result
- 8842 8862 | 10.77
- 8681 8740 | 10.86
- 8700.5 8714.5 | 10.71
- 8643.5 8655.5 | 10.74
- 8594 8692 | 11.15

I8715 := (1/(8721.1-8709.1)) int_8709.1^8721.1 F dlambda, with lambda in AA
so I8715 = 10.8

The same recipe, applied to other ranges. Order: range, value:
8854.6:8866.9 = 10.2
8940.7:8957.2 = 10.4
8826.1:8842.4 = 10.4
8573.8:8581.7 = 10.9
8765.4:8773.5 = 11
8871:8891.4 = 10.4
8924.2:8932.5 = 10.7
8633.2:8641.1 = 11.1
